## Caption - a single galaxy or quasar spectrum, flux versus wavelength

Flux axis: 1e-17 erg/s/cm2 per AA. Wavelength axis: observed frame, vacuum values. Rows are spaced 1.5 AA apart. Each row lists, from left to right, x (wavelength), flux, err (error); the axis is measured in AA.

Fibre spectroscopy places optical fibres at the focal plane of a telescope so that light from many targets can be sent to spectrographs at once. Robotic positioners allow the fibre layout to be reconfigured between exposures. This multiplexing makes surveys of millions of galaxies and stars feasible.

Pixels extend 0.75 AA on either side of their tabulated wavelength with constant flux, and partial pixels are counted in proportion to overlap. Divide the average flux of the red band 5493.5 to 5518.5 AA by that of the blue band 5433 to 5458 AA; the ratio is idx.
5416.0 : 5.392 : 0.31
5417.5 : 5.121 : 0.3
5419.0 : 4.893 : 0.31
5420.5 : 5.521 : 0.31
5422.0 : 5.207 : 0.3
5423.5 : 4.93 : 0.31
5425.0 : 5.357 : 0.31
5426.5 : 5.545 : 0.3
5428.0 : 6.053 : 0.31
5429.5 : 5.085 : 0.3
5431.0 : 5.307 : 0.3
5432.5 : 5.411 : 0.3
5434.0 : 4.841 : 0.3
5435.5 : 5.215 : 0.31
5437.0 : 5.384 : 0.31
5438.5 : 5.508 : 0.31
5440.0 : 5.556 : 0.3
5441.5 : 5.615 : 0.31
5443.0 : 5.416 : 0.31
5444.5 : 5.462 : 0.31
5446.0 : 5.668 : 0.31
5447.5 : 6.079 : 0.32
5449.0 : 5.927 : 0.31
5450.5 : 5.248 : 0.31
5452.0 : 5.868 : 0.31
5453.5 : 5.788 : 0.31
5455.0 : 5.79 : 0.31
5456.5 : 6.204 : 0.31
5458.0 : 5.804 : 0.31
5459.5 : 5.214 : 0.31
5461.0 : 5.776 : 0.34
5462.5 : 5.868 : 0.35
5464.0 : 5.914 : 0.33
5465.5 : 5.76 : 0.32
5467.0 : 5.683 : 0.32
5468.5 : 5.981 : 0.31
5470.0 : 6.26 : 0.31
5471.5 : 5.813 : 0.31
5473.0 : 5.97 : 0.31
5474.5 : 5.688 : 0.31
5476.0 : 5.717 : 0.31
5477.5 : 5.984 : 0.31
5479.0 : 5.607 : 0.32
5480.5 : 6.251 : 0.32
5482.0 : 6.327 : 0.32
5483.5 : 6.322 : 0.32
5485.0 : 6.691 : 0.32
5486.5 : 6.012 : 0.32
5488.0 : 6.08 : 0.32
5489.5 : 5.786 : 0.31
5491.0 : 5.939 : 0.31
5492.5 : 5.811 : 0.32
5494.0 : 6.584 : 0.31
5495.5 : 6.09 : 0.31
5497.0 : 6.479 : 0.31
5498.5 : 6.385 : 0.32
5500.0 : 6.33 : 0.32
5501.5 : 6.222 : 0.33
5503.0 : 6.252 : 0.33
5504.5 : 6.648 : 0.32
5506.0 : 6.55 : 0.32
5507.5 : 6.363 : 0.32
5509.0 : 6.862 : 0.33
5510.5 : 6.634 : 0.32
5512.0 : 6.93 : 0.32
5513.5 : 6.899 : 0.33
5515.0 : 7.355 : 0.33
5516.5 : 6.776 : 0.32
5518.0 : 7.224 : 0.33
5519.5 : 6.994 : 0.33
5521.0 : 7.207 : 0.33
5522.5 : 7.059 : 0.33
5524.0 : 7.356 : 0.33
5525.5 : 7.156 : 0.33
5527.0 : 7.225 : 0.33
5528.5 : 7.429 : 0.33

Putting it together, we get 1.2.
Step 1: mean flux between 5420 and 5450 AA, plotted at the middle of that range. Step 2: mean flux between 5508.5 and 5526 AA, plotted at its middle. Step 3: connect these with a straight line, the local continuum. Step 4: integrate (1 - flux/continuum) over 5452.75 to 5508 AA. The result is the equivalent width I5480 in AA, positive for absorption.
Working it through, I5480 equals 2.4 AA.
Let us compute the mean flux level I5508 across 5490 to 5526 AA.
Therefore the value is 6.66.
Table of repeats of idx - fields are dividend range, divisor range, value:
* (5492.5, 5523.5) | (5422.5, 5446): 1.24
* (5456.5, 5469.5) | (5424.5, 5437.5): 1.08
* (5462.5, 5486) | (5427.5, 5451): 1.09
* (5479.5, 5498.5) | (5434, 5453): 1.12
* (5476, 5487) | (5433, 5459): 1.10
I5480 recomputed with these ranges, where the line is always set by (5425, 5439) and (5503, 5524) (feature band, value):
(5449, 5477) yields 0.7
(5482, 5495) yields 0.5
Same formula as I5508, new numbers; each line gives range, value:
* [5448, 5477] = 5.81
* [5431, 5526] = 6.11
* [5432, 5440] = 5.29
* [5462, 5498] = 6.03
